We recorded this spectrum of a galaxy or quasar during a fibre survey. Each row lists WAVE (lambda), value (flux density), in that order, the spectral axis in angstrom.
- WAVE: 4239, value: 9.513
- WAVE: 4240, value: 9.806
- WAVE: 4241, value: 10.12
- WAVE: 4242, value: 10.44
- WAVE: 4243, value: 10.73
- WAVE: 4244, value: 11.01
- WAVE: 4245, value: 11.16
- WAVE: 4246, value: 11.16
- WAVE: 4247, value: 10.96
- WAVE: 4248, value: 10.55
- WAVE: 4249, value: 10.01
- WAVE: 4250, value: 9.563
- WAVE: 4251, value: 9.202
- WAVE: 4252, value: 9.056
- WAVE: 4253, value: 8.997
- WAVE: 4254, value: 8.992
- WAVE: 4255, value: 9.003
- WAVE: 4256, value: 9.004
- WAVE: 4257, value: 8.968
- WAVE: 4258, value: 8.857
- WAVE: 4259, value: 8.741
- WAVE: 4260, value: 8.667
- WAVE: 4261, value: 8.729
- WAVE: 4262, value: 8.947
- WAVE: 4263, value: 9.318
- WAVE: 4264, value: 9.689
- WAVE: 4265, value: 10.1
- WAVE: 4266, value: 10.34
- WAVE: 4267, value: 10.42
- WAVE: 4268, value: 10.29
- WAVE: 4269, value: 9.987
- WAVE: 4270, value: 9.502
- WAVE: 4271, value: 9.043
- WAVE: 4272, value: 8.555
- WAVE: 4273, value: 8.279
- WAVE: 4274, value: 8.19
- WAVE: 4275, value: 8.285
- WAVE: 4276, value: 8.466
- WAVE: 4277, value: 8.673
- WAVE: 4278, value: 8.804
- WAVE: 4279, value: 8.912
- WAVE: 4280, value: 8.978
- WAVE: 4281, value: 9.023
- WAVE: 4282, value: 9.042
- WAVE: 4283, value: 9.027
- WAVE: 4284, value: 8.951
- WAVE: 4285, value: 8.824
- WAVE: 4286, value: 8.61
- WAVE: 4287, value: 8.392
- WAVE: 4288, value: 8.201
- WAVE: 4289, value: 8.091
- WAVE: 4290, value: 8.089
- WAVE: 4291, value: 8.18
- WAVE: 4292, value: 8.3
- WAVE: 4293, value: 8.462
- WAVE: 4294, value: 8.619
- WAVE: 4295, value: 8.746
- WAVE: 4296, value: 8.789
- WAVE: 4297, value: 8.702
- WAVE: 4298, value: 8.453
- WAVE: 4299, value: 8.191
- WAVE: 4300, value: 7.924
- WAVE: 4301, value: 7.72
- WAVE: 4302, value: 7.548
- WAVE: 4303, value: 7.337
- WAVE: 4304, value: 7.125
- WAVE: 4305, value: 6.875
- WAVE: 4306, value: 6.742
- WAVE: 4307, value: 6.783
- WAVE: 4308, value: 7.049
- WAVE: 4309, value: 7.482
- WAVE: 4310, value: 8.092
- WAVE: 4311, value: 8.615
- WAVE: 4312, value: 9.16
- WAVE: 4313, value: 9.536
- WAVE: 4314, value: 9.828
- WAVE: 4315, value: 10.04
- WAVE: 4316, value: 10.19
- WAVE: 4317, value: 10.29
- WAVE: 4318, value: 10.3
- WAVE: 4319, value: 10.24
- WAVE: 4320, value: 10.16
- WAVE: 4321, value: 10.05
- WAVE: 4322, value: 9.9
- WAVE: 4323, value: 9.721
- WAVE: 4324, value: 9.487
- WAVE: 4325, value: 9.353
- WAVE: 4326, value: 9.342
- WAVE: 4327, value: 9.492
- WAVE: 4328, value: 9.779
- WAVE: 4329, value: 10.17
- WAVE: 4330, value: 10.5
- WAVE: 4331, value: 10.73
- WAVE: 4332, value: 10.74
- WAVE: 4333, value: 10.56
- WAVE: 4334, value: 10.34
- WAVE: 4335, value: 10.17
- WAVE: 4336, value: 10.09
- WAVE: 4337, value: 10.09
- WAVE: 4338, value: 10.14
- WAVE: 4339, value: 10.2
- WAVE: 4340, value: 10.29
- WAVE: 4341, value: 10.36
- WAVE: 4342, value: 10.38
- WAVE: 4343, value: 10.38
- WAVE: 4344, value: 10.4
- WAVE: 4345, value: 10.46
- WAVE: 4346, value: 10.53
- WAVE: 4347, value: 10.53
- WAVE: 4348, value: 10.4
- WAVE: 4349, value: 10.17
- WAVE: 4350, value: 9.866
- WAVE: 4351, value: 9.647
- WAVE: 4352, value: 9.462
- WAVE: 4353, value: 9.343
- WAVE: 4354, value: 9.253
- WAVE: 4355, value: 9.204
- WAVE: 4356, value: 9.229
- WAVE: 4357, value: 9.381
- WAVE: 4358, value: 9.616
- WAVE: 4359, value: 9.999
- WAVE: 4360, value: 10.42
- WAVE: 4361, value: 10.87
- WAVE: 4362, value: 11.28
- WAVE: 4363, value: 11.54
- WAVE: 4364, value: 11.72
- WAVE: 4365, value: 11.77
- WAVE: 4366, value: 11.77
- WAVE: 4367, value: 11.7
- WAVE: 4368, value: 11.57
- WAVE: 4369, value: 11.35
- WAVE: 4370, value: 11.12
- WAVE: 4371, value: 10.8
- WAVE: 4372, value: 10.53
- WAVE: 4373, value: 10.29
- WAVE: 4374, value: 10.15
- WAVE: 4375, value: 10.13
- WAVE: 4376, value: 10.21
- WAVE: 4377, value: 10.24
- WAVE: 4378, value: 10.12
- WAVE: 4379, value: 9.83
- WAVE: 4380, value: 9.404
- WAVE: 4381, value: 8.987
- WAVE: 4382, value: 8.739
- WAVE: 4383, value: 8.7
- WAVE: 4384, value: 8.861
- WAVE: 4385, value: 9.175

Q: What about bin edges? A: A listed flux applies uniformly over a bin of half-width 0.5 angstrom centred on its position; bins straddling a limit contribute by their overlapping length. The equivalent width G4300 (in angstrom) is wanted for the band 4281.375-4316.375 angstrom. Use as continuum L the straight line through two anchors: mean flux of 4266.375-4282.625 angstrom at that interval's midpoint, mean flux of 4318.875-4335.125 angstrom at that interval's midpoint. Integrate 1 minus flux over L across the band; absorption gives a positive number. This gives 4.30 angstrom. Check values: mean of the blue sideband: 9.04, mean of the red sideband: 10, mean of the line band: 8.33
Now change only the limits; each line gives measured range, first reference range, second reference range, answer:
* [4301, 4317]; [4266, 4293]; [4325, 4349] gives 2.27 angstrom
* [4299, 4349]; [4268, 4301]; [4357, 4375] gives 1.58 angstrom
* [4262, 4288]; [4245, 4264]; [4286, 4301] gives -0.64 angstrom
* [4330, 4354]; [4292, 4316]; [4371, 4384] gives -3.19 angstrom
